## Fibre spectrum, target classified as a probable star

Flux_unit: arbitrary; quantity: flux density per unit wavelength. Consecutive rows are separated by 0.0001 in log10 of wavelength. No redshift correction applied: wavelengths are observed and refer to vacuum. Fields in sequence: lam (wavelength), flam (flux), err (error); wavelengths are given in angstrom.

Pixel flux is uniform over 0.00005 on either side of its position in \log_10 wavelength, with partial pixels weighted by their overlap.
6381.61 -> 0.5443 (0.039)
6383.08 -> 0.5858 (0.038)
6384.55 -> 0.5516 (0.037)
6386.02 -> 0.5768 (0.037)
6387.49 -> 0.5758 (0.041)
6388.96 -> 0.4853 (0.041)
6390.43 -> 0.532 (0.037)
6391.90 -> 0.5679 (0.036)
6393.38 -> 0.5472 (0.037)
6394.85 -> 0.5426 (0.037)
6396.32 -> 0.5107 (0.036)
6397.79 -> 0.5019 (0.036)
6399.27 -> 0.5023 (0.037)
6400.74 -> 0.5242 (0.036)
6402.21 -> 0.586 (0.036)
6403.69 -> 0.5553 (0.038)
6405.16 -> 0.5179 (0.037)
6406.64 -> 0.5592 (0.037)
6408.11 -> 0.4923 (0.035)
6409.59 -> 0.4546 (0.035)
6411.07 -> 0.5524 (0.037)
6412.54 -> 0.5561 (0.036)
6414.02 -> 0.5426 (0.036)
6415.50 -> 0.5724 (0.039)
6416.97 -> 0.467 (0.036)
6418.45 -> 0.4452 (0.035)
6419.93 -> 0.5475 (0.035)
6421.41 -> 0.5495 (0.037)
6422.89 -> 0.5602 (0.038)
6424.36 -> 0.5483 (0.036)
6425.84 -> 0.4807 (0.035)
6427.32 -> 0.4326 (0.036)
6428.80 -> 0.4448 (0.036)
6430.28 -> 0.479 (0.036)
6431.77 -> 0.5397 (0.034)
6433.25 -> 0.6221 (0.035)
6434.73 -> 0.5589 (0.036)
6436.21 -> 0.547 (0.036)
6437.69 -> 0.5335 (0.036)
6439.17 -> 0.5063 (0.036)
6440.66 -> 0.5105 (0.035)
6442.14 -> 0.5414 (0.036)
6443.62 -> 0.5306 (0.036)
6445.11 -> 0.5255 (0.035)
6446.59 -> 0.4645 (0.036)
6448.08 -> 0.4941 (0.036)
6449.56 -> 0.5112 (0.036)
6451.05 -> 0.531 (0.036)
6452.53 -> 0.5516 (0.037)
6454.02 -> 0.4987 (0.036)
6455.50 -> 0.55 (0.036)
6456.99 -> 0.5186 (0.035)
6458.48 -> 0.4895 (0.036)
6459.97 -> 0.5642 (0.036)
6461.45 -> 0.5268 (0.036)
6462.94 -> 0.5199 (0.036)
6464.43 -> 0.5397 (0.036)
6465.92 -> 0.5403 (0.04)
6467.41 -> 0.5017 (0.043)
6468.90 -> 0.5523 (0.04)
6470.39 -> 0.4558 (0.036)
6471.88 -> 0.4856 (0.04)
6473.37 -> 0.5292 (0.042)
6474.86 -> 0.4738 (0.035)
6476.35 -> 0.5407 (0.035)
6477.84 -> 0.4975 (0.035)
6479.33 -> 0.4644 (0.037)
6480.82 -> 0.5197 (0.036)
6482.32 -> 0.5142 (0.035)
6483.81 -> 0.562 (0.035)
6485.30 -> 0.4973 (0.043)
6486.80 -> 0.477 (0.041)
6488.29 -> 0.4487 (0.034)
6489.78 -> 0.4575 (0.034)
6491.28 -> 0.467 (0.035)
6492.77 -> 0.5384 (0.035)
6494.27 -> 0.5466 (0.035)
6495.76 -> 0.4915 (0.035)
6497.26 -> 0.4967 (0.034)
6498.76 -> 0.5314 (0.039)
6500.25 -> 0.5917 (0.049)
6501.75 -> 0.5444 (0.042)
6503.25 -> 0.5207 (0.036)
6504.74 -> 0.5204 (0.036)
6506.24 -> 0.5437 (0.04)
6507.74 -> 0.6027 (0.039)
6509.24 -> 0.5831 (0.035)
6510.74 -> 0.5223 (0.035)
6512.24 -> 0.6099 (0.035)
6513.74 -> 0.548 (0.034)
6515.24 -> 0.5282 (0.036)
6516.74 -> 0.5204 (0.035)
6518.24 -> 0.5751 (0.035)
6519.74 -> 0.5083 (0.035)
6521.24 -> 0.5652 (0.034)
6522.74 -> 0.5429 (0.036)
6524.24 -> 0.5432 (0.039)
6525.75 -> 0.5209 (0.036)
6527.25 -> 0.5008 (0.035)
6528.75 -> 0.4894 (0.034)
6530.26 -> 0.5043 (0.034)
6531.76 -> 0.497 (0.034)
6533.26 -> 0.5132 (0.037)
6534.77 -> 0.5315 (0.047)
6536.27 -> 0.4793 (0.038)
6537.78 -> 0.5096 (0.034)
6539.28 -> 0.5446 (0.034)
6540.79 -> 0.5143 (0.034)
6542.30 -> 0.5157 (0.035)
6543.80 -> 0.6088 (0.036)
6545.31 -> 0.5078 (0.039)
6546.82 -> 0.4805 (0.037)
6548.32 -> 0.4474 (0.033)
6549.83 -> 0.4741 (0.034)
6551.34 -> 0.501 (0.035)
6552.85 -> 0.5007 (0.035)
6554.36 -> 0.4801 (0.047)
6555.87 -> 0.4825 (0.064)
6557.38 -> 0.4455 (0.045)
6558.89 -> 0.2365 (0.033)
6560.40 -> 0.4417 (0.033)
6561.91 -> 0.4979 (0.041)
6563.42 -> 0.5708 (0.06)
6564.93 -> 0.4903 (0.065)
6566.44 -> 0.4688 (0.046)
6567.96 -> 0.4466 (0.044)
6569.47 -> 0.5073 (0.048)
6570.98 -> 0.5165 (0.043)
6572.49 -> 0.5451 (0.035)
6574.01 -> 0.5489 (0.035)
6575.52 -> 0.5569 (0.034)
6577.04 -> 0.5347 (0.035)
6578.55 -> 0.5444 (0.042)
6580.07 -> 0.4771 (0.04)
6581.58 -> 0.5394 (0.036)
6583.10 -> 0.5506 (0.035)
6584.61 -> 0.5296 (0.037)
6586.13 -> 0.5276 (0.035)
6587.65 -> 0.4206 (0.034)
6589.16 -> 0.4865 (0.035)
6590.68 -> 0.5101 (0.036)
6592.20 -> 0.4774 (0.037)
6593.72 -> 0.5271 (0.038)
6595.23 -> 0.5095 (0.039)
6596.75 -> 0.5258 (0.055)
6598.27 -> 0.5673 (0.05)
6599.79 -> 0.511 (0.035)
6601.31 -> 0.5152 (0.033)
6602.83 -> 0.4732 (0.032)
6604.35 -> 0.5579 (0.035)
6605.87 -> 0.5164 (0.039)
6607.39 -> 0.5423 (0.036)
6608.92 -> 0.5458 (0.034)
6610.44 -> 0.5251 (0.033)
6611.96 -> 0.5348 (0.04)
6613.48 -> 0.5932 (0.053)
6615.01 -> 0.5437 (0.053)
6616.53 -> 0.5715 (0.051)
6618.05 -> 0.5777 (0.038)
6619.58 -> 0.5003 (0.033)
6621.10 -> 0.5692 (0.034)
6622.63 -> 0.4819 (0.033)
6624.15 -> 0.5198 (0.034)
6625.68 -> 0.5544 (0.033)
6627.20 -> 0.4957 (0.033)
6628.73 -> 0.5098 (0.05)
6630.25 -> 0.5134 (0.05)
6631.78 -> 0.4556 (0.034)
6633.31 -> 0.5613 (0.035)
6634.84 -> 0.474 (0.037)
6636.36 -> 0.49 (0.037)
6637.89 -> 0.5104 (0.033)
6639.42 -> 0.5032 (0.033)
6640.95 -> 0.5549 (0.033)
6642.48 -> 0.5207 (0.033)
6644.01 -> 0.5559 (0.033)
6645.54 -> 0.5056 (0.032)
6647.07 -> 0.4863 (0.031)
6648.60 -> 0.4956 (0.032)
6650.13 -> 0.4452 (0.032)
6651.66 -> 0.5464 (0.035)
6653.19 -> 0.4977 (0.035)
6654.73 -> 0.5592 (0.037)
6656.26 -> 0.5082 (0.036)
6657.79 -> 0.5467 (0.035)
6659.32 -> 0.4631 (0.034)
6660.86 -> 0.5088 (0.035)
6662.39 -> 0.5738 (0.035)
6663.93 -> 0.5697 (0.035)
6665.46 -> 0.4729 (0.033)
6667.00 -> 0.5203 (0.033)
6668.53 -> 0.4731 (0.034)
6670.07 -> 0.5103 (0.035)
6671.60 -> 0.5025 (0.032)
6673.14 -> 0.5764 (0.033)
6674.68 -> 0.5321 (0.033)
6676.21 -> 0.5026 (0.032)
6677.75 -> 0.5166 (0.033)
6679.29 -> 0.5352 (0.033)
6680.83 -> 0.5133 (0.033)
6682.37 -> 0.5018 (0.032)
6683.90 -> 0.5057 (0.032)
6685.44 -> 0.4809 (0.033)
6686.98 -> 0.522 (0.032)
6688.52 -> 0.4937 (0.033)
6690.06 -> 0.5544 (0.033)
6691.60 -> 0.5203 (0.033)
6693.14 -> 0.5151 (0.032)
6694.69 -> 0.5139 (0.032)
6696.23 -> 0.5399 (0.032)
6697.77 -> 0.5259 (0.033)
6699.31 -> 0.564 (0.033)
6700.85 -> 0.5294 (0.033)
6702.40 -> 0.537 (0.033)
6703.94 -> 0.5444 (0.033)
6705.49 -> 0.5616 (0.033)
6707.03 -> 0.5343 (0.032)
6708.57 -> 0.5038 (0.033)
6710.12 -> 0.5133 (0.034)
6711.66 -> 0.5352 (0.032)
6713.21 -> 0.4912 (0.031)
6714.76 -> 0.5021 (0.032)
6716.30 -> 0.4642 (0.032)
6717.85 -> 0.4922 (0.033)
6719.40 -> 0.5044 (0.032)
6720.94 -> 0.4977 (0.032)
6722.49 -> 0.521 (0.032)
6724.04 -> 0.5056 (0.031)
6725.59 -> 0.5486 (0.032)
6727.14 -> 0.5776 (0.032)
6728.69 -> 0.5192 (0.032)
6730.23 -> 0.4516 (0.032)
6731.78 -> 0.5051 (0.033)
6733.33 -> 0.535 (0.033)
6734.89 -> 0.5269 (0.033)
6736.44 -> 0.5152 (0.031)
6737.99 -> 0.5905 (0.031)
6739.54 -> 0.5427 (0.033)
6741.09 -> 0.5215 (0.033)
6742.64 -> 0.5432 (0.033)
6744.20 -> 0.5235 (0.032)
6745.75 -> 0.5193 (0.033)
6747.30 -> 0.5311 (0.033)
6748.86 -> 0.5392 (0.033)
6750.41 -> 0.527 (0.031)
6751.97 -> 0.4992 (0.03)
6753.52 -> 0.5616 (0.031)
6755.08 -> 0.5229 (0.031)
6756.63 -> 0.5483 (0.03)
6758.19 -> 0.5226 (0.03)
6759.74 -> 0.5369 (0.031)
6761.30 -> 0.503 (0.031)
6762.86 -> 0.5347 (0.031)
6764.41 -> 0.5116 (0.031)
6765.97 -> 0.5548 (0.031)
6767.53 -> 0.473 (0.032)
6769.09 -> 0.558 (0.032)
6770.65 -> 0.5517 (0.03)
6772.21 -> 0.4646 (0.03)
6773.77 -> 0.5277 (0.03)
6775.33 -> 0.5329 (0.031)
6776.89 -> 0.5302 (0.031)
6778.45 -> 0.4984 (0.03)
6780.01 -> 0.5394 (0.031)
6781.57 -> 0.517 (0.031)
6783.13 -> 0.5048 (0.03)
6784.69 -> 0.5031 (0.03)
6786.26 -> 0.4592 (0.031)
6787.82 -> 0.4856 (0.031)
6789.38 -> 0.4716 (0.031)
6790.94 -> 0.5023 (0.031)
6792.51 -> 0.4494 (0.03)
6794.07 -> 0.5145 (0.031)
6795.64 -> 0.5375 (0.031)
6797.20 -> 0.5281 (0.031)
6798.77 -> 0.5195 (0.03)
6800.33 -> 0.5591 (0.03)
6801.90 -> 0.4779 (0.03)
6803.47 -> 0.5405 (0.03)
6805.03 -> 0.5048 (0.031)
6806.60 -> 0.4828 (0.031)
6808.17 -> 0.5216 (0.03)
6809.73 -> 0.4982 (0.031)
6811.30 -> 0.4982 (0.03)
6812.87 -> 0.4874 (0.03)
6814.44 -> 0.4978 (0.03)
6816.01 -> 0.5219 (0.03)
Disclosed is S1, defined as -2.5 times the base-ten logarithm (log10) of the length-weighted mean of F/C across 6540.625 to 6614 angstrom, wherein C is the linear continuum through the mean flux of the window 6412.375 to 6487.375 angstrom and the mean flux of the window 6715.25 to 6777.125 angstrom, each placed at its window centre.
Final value 0.03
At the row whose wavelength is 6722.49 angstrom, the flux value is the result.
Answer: 0.521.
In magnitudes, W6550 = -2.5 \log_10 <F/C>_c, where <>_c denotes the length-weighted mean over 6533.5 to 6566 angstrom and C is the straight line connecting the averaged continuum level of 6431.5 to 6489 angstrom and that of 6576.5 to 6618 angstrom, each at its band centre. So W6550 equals 0.074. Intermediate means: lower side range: 0.519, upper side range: 0.525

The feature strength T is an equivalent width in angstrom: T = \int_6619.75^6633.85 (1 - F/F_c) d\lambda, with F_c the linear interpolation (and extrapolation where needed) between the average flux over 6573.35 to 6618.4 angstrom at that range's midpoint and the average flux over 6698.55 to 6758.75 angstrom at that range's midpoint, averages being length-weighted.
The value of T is 0.28 angstrom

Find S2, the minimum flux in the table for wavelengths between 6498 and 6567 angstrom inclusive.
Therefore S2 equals 0.2365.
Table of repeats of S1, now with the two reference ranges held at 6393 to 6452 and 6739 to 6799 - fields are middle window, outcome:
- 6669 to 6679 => -0.01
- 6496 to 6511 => -0.05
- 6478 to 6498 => 0.05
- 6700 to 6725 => 0.01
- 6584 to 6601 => 0.02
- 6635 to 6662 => 0.02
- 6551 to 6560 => 0.19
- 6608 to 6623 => -0.05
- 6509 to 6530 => -0.03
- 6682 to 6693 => 0.01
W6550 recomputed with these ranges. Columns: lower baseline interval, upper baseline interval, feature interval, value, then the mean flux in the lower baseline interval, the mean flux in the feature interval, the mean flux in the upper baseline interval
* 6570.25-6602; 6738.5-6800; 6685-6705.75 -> -0.02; 0.52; 0.529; 0.519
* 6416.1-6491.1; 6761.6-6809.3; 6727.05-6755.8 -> -0.03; 0.513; 0.528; 0.512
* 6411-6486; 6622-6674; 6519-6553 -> 0.01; 0.519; 0.513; 0.514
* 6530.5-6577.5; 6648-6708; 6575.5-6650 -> -0.03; 0.496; 0.52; 0.521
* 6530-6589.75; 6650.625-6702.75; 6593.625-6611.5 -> -0.04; 0.499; 0.527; 0.521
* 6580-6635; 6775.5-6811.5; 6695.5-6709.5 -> -0.05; 0.522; 0.538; 0.507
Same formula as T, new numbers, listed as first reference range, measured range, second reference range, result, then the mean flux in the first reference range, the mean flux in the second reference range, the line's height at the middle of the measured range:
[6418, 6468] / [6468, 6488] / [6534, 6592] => 0.4 angstrom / 0.521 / 0.499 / 0.515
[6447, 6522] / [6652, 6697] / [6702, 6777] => 0.4 angstrom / 0.523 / 0.524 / 0.523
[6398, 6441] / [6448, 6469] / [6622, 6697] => -0.2 angstrom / 0.524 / 0.515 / 0.522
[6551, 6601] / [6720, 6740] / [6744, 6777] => -0.1 angstrom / 0.499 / 0.526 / 0.522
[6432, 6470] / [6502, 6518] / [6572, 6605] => -0.8 angstrom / 0.529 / 0.519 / 0.525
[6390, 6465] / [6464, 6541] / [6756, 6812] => 0.1 angstrom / 0.524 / 0.513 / 0.522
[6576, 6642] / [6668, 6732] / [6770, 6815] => -0.4 angstrom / 0.522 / 0.507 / 0.514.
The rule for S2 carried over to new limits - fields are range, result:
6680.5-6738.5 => 0.4516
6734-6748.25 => 0.5152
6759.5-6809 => 0.4494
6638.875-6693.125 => 0.4452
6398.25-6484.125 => 0.4326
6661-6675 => 0.4729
